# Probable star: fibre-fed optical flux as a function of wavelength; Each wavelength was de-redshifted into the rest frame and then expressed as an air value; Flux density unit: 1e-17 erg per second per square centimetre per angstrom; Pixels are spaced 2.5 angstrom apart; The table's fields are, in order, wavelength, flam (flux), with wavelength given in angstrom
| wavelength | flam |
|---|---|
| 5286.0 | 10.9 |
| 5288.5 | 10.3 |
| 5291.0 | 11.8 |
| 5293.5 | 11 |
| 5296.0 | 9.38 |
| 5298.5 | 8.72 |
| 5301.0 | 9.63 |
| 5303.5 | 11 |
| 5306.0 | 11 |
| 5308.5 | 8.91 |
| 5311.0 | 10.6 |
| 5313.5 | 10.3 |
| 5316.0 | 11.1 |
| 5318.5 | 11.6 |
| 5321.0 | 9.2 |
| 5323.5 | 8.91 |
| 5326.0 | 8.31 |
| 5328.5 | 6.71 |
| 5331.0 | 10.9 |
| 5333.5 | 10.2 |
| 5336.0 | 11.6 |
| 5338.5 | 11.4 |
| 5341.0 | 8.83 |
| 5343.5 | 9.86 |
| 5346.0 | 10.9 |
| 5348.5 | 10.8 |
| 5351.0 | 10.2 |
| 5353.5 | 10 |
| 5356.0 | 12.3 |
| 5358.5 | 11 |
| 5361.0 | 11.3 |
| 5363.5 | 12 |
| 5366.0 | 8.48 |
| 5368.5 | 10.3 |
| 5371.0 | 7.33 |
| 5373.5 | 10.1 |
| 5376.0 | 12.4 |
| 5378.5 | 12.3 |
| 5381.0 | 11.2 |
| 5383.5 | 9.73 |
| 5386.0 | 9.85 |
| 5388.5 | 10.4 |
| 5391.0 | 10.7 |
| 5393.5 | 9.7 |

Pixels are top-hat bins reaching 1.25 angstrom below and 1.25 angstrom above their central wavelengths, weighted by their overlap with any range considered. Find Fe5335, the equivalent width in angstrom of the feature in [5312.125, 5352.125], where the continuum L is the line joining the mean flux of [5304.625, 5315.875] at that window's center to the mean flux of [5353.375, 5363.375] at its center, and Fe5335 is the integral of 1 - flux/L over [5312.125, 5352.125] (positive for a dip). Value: 2.7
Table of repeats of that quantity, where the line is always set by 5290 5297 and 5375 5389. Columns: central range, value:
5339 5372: 1.84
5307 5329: 2.39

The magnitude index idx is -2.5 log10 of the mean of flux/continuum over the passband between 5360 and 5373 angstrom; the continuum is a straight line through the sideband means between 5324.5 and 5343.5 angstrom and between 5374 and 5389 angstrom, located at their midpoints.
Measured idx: 0.07 mag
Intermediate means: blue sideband 9.71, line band 9.87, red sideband 11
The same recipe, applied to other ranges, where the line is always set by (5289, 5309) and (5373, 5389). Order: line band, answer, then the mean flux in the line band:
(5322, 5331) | 0.236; 8.42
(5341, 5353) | 0.040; 10.2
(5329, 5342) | 0.014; 10.4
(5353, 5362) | -0.052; 11.2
